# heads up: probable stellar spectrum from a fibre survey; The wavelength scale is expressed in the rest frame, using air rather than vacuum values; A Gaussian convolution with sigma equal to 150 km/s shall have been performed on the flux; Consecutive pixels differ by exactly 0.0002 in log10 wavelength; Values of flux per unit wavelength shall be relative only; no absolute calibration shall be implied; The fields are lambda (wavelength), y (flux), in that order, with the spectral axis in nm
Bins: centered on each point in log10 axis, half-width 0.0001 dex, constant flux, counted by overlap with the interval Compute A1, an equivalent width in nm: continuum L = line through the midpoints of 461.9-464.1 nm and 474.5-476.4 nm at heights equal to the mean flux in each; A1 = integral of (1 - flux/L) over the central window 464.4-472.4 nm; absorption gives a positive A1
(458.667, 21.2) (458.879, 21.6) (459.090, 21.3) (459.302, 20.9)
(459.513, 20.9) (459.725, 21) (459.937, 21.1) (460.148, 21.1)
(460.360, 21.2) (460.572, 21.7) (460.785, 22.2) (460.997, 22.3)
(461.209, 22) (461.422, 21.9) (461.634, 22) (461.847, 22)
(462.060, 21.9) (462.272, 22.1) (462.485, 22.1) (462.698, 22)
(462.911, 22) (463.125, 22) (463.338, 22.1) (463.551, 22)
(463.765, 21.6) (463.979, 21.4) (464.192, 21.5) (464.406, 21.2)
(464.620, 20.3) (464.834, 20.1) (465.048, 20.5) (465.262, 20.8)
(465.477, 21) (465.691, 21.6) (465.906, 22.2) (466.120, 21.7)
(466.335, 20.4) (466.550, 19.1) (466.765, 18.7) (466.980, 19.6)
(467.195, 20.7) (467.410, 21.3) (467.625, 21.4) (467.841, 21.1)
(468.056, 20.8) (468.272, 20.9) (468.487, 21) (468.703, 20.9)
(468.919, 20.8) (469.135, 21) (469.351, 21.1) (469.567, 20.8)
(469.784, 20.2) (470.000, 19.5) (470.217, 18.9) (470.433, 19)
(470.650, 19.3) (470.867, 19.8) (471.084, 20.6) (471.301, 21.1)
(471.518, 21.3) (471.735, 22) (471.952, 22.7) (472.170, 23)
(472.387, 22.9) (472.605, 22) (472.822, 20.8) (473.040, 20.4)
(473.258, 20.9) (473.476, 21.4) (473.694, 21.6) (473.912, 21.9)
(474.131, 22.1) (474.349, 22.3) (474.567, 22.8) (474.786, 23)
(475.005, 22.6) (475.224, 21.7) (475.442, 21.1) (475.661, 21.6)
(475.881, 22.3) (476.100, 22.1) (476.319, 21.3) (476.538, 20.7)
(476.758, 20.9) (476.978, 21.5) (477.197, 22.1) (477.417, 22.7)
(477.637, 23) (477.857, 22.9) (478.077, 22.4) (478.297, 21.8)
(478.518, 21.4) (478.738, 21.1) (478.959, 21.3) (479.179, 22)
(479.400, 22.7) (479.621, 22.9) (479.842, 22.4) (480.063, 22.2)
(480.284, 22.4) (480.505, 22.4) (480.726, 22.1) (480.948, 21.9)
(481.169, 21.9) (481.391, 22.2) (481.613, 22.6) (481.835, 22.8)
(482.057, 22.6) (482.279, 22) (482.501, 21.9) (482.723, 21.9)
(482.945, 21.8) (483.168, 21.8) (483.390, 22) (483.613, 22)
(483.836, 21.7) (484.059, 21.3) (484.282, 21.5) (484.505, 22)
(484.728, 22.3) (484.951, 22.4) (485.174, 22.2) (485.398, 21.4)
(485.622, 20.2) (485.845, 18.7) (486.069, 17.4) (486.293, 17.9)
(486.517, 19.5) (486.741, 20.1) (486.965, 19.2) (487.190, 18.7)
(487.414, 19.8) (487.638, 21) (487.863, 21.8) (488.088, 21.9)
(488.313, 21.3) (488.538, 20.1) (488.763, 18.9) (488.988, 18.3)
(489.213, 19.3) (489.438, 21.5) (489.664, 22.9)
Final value 0.45 nm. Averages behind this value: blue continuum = 21.9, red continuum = 22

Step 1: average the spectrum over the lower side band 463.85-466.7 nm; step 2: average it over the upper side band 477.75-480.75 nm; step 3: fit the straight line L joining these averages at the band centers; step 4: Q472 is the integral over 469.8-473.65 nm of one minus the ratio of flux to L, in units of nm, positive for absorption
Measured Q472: 0.10 nm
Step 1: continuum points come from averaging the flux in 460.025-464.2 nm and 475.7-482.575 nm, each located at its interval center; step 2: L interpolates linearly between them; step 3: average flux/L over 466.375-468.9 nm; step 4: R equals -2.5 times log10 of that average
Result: 0.073 mag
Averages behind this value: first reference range 21.9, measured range 20.5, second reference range 22.1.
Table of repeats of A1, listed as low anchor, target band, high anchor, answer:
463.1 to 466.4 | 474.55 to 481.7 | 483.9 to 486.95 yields -0.44 nm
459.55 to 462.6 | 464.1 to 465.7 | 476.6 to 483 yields 0.07 nm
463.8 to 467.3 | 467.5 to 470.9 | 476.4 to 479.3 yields 0.10 nm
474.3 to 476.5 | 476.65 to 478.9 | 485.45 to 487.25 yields -0.06 nm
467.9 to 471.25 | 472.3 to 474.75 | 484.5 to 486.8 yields -0.17 nm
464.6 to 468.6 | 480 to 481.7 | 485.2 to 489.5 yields -0.18 nm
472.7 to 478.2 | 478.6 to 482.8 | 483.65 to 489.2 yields -0.20 nm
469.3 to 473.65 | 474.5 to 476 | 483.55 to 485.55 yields -0.07 nm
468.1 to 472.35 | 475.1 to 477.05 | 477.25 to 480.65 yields 0.02 nm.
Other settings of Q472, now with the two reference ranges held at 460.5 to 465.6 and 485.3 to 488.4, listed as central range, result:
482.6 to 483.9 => -0.11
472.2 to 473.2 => -0.03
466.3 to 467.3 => 0.08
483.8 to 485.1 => -0.12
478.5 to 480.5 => -0.16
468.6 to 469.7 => 0.01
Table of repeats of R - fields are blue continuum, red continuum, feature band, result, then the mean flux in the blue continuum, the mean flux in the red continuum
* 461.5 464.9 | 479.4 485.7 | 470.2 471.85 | 0.08 mag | 21.7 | 22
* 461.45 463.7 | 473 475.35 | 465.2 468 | 0.06 mag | 22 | 21.9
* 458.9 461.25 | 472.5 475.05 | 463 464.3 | -0.01 mag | 21.4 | 21.8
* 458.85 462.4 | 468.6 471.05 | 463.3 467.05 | 0.00 mag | 21.6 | 20.1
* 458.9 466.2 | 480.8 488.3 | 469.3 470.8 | 0.09 mag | 21.5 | 21.2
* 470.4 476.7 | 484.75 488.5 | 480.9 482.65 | -0.08 mag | 21.6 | 20.3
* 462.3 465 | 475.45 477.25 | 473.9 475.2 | -0.05 mag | 21.5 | 21.5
